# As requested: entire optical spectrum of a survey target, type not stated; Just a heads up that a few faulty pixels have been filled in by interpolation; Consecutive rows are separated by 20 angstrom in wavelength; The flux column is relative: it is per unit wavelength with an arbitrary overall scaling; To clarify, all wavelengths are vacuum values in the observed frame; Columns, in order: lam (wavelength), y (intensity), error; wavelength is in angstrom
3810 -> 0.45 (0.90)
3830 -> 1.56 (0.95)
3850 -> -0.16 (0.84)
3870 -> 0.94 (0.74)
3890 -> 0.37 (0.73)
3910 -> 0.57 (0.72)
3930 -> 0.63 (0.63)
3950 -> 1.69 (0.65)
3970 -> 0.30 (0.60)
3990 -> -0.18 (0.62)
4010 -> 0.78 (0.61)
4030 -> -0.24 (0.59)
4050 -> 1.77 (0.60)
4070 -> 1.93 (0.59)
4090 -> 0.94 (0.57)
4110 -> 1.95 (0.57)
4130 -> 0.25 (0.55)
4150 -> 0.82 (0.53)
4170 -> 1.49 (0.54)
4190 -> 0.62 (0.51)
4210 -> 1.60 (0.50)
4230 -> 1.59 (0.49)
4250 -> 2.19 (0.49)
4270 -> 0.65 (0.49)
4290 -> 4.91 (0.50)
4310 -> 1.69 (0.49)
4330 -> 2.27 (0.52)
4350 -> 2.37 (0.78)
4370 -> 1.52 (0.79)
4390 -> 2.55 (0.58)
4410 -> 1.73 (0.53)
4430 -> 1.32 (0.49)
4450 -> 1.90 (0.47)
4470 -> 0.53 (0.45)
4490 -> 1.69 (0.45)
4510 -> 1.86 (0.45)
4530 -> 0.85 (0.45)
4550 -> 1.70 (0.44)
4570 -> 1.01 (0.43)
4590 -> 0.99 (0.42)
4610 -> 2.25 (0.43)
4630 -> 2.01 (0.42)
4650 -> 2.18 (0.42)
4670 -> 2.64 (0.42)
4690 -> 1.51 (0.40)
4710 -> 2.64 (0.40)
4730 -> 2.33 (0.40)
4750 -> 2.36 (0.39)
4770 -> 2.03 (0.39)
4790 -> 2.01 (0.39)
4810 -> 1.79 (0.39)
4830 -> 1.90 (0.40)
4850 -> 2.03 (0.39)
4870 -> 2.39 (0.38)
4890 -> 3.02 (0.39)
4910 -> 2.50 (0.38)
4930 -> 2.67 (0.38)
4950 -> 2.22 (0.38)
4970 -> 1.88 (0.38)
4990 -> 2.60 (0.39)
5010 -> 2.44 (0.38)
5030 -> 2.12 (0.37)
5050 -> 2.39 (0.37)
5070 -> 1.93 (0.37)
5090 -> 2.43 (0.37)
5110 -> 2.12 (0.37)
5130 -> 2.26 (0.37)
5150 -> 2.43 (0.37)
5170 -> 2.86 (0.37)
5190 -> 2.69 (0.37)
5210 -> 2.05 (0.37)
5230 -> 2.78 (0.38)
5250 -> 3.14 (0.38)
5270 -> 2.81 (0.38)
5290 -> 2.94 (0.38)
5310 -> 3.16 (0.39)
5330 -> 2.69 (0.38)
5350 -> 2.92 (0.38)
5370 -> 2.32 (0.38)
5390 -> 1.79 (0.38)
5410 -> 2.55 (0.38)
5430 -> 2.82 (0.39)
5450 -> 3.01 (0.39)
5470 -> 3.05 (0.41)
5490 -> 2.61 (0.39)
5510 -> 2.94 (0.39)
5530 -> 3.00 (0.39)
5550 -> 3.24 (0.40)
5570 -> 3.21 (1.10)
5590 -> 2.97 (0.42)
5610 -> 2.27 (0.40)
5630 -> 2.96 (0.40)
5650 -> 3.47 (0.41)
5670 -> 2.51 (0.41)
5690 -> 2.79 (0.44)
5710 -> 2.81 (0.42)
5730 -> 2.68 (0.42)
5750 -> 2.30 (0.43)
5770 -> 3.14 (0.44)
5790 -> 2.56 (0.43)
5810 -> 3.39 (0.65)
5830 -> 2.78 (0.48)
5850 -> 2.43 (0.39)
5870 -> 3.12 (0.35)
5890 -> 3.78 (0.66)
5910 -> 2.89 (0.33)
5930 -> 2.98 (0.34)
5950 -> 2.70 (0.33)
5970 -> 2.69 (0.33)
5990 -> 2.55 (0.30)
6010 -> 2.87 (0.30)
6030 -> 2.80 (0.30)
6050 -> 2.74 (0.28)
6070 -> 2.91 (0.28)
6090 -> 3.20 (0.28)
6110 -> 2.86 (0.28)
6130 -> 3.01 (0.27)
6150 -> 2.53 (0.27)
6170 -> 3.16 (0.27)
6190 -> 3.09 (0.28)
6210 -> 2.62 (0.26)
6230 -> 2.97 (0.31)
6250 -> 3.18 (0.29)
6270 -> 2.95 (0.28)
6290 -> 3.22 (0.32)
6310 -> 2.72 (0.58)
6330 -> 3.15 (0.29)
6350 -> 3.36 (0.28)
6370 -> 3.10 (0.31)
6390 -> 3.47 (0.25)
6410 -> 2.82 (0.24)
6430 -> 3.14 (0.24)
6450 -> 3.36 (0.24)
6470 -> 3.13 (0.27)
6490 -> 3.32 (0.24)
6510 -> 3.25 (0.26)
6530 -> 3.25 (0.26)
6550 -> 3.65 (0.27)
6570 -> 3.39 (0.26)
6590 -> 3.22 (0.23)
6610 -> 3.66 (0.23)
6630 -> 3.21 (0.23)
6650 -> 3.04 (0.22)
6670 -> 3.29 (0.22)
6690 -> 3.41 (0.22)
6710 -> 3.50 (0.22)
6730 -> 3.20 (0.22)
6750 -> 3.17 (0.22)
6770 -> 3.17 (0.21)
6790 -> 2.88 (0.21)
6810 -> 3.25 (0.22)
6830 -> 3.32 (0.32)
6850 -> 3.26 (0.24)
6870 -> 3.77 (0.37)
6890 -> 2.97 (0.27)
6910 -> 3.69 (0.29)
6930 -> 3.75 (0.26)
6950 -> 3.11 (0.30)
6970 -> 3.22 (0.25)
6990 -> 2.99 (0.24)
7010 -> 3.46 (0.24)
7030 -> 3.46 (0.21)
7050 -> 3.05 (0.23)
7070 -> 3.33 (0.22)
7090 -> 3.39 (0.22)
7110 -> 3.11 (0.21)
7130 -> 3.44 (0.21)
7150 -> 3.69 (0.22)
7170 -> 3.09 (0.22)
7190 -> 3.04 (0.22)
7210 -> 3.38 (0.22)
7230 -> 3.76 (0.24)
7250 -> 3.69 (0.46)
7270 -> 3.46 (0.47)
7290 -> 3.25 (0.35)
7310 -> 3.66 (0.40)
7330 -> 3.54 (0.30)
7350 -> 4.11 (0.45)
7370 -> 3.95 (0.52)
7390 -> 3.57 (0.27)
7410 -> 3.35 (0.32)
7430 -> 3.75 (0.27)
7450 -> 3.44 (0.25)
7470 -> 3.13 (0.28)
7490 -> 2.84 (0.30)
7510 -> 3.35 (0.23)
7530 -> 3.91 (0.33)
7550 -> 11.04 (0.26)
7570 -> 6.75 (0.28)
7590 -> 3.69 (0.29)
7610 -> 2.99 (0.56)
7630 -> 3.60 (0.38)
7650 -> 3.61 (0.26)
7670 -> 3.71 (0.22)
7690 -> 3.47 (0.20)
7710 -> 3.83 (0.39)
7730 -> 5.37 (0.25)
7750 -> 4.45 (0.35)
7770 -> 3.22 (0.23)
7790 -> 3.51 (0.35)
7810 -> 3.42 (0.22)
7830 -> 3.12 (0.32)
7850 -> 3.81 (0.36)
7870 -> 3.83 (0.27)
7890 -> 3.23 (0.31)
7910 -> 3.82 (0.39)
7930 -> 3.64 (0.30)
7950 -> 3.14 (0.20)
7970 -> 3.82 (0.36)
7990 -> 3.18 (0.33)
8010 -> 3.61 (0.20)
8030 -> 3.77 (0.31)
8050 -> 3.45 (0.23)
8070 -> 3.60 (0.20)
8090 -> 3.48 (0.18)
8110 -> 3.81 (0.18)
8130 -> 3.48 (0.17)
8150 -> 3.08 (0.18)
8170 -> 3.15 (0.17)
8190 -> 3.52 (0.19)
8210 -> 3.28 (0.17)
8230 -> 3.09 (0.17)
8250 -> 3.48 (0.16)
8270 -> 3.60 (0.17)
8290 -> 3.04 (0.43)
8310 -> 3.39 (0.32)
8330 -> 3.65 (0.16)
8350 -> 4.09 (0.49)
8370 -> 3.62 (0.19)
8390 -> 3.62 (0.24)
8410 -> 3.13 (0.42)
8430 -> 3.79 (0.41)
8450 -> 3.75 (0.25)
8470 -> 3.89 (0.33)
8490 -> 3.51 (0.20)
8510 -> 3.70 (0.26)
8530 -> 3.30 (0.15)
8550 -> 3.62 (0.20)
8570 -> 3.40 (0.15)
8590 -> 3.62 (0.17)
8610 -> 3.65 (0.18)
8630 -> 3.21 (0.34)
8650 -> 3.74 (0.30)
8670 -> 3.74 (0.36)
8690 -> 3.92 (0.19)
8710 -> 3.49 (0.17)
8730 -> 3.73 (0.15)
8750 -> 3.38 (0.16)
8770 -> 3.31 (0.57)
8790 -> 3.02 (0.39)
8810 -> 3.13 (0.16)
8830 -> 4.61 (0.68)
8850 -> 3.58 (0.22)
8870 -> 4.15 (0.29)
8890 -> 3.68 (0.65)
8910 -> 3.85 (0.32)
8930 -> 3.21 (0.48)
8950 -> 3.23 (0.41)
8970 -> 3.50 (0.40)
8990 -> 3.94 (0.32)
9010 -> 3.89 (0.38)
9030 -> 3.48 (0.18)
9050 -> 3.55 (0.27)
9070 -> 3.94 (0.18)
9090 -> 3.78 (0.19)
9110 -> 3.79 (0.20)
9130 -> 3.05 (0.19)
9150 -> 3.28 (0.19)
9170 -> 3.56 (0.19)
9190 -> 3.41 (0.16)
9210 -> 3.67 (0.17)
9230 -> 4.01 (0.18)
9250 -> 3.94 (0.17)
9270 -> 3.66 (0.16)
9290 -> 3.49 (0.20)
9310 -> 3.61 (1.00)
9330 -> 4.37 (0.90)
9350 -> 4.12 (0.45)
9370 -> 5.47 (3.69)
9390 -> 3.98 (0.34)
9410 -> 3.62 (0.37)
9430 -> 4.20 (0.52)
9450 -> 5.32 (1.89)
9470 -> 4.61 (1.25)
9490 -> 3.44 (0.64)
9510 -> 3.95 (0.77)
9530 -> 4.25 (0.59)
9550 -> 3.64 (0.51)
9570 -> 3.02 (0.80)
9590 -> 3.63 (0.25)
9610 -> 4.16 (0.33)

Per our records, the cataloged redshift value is 0.150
